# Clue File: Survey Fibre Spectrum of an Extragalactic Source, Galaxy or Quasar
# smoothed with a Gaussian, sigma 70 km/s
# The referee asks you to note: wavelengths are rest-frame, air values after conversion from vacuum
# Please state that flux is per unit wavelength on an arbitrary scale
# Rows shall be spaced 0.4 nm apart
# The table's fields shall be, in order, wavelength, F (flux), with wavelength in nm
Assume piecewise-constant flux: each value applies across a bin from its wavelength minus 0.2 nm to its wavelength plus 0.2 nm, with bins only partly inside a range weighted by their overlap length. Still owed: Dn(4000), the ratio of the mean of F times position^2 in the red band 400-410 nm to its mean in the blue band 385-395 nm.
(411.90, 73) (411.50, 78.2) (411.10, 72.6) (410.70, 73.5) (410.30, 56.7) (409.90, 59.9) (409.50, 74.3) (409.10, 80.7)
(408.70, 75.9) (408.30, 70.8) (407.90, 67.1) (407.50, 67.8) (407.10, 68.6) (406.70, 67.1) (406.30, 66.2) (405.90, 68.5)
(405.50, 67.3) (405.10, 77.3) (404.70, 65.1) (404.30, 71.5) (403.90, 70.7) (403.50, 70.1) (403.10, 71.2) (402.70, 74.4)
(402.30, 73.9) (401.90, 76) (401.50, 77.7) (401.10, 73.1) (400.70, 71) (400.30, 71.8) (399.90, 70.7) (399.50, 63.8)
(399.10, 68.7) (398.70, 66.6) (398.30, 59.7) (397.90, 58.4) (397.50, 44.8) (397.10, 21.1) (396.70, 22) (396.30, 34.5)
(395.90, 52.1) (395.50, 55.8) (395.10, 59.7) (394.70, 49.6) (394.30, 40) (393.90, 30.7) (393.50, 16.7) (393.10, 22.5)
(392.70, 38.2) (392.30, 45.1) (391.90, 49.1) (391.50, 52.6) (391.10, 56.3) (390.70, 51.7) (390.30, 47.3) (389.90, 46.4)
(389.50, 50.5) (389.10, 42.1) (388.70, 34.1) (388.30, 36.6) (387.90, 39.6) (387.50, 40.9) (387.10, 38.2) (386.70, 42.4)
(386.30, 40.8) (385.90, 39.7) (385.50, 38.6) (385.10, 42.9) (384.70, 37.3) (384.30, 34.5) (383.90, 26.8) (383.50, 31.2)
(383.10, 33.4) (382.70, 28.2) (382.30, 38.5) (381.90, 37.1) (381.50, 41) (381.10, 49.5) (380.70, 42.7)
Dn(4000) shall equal 1.9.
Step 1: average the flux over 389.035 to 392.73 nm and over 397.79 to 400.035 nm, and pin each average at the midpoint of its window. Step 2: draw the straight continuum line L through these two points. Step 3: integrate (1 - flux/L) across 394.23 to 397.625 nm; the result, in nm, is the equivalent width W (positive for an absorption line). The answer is 0.94 nm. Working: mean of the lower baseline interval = 48.6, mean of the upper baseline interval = 64.7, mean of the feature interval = 42.2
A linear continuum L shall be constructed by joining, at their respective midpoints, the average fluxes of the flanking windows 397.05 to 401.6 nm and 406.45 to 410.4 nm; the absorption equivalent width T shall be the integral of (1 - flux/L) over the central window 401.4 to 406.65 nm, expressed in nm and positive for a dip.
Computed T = -0.40 nm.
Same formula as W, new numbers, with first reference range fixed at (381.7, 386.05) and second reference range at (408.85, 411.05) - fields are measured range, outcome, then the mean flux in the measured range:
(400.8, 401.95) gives -0.34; 75.1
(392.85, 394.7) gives 0.70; 30.2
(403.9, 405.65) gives -0.22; 70.4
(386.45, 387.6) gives -0.03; 40.5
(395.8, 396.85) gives 0.33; 35.4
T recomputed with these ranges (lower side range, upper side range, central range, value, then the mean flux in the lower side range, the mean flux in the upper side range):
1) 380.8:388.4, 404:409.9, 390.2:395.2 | 0.68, 37.8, 70.2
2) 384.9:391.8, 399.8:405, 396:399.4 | 0.84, 43.7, 72.2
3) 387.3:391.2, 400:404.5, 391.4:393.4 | 0.44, 44.2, 72.8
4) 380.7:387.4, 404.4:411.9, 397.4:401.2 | -0.45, 37.7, 70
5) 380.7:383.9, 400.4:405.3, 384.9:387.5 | 0.18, 36.7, 72.6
